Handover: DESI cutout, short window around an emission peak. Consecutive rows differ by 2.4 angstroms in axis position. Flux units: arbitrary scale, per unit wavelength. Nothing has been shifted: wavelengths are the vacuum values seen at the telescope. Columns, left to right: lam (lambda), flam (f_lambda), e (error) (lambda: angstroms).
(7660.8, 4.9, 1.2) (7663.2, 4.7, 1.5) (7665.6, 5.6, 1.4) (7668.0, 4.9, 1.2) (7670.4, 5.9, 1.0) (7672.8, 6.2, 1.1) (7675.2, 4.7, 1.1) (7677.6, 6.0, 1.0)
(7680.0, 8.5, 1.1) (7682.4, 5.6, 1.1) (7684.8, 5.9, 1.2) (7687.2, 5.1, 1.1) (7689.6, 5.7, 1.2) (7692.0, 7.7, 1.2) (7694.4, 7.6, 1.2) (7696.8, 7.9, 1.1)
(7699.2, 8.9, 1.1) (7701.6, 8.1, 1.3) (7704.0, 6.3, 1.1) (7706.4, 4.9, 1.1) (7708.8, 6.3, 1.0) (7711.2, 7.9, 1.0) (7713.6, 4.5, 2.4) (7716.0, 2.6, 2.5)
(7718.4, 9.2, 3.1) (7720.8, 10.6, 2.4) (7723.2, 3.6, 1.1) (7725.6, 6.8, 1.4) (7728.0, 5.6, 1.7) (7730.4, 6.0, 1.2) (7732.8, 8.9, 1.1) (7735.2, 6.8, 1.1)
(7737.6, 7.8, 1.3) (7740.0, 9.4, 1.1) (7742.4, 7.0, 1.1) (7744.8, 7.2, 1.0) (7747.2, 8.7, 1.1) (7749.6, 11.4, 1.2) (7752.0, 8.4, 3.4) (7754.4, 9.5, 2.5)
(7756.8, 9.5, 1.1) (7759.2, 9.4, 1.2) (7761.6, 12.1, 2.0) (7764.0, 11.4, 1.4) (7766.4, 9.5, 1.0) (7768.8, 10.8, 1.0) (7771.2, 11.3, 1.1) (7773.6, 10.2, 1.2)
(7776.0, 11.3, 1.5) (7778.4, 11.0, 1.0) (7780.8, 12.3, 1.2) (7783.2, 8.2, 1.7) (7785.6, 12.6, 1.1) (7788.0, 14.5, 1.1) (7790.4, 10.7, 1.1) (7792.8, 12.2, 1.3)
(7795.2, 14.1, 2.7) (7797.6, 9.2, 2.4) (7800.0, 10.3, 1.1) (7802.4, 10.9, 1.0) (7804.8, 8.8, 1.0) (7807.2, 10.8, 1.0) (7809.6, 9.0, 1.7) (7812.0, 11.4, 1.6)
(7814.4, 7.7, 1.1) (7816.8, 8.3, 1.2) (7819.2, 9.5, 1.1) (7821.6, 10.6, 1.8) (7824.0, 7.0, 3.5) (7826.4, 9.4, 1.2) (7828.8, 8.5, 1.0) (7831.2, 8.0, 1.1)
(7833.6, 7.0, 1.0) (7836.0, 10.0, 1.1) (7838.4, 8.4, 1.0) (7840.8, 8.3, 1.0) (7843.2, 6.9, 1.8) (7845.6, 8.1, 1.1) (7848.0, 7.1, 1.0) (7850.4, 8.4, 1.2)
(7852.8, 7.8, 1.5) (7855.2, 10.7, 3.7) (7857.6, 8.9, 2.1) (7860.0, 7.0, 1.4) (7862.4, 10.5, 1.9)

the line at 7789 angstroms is Mg II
